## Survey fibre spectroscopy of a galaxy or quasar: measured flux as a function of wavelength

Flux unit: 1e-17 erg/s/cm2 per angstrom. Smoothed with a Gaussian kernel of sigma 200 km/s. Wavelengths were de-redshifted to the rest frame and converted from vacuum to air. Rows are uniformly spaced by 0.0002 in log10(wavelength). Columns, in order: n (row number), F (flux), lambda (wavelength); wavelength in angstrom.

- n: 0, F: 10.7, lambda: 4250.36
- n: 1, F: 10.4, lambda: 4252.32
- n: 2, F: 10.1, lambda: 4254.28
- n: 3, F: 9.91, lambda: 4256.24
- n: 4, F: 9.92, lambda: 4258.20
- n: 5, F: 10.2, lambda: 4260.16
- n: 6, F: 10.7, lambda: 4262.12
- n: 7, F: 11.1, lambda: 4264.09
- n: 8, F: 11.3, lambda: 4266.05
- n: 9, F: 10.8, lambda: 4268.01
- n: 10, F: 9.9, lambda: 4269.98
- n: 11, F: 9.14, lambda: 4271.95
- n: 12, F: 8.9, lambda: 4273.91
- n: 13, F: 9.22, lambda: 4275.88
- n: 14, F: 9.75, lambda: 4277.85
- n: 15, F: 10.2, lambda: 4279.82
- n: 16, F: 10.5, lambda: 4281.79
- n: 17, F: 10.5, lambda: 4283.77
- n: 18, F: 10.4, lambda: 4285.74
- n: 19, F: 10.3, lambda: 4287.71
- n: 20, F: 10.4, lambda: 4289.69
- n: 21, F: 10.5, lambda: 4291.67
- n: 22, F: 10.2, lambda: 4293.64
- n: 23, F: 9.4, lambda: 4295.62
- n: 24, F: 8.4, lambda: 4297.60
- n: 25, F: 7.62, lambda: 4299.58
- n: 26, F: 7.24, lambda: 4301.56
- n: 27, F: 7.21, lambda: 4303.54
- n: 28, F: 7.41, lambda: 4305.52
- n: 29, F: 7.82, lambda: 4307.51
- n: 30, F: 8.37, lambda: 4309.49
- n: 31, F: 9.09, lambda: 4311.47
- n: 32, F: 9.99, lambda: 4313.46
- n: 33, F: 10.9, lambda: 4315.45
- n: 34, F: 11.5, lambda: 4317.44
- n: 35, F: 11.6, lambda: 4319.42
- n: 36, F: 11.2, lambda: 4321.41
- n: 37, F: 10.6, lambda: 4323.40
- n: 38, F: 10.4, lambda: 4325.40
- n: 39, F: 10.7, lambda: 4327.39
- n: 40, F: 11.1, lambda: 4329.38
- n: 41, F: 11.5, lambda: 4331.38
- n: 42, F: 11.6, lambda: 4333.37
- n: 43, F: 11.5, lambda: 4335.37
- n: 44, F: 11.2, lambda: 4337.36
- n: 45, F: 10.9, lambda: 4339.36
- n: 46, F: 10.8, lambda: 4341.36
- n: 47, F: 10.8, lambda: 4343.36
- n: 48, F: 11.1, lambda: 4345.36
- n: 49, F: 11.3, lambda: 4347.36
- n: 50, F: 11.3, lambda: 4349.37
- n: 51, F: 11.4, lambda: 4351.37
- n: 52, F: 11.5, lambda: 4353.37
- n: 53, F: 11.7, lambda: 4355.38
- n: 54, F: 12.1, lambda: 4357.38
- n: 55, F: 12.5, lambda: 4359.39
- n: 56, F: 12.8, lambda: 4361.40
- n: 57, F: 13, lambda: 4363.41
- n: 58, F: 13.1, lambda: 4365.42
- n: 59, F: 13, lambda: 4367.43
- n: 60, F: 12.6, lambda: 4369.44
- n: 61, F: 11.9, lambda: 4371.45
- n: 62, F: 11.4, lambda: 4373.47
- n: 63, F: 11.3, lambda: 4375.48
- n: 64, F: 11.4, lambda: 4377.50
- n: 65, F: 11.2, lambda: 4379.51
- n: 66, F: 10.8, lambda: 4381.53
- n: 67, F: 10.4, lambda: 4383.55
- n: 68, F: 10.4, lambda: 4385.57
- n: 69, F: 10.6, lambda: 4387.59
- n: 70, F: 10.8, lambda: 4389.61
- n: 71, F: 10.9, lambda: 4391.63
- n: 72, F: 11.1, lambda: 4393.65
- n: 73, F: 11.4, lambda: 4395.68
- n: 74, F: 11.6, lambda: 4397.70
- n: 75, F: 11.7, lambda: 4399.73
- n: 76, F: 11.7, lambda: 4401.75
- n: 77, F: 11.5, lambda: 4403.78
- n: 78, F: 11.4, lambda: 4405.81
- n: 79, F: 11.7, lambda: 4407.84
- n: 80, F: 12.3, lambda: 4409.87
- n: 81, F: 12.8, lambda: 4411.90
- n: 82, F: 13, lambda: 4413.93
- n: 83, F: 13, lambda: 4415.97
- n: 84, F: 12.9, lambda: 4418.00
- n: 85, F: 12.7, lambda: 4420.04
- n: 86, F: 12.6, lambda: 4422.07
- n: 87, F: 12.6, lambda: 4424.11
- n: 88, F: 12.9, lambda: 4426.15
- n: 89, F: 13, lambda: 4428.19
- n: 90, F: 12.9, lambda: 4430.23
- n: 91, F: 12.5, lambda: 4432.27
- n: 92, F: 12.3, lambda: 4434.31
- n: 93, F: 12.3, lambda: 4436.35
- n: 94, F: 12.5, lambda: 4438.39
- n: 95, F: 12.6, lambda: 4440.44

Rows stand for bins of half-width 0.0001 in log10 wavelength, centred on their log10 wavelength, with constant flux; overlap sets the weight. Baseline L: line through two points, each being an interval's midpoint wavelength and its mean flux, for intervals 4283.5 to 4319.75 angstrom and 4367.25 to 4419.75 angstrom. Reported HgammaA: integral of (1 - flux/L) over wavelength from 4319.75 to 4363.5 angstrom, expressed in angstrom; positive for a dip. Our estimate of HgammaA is -4.35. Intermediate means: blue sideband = 9.35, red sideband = 11.6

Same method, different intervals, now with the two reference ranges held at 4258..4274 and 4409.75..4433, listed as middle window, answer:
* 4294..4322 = 4.77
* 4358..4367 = -0.74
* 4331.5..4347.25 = 0.44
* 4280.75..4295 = 0.38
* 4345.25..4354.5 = 0.24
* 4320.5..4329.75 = 0.39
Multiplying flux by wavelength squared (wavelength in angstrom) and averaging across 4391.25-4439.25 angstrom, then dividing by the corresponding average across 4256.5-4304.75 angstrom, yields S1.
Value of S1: 1.34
